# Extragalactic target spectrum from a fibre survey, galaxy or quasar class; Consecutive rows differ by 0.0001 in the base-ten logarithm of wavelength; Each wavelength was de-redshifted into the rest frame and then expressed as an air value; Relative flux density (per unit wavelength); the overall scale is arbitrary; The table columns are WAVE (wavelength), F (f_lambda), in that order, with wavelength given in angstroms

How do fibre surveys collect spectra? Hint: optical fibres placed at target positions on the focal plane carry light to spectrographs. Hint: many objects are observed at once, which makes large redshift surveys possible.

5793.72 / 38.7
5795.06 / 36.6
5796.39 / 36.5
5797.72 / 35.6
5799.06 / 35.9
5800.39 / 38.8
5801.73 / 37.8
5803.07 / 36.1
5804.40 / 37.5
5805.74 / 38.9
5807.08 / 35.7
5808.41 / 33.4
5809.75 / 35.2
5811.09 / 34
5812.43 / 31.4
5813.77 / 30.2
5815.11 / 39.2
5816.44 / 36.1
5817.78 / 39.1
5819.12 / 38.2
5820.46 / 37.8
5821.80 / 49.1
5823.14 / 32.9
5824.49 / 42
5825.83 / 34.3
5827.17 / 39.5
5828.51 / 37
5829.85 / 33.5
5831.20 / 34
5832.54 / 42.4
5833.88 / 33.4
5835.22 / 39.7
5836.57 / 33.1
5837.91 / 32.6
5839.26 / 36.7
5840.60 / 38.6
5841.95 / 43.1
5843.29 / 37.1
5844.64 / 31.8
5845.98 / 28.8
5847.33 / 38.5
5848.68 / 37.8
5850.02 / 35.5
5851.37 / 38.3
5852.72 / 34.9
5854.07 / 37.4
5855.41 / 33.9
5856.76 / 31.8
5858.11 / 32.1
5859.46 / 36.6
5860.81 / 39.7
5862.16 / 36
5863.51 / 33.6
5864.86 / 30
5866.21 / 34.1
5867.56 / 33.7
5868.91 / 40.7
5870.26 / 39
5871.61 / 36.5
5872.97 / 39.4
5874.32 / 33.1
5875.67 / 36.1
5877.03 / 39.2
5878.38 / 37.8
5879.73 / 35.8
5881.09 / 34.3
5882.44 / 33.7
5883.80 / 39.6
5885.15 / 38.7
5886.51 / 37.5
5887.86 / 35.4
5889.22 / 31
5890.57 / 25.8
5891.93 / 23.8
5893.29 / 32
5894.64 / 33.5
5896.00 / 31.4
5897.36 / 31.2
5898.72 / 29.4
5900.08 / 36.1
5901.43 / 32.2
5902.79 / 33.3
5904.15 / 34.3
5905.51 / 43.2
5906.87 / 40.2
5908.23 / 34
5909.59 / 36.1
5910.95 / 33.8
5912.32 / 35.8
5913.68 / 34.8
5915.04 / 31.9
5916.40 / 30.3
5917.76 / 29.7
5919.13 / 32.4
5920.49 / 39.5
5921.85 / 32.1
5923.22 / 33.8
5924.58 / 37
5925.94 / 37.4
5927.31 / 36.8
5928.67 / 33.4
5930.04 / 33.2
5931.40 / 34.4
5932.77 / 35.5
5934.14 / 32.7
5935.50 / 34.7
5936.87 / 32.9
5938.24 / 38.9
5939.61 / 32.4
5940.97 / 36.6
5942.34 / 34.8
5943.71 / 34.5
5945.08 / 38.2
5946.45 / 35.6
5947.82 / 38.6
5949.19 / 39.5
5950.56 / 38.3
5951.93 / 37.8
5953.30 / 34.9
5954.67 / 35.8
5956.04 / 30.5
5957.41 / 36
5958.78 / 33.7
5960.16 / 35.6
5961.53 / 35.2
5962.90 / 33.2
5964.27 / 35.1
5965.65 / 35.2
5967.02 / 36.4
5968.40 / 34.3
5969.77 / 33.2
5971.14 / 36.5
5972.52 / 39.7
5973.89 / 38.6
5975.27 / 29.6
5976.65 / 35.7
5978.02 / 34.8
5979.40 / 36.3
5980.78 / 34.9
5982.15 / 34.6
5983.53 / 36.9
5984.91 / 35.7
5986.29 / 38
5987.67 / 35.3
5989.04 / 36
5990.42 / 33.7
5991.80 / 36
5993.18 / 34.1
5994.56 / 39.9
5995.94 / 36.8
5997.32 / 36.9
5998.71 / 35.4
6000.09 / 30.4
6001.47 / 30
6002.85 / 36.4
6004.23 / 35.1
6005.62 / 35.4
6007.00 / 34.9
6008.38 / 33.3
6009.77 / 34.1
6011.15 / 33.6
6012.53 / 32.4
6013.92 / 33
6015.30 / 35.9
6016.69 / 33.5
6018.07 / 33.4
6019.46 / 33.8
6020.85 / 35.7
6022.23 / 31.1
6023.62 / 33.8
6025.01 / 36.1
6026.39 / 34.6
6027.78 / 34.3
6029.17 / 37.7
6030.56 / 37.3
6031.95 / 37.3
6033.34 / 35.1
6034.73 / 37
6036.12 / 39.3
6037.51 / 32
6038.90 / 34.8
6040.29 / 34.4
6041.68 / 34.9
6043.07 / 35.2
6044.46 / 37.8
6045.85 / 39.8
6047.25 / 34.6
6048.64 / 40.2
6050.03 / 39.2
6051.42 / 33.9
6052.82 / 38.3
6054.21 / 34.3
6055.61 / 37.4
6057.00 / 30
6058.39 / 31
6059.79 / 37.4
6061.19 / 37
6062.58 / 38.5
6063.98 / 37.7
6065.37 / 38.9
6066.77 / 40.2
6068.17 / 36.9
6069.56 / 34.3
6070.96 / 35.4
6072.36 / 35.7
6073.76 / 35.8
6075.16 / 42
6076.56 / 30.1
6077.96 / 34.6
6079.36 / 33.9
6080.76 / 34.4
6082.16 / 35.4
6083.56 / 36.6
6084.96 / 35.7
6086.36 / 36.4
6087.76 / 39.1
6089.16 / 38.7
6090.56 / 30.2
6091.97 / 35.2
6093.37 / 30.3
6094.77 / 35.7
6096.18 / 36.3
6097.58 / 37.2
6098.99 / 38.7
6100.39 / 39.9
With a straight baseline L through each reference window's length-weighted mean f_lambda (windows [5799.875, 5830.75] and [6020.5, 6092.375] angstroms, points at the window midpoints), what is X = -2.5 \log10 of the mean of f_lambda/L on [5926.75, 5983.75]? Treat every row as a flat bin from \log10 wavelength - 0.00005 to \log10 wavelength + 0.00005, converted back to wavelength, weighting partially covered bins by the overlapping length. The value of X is 0.03 mag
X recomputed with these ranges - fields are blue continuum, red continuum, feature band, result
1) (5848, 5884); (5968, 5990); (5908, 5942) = 0.042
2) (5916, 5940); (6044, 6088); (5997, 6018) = 0.047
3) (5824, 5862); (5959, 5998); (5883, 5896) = 0.096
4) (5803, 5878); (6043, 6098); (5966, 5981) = 0.020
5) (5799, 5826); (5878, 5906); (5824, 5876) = -0.020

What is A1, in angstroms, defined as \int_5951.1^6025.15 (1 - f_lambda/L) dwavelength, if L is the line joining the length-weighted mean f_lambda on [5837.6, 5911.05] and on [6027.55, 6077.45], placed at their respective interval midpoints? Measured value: 2.00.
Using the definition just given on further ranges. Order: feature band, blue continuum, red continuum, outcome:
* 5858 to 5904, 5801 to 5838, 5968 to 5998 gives 2.3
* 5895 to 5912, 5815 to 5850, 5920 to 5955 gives 0.7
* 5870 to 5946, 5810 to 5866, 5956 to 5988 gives 2.2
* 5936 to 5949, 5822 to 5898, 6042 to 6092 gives -0.1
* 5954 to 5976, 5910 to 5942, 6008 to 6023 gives -0.6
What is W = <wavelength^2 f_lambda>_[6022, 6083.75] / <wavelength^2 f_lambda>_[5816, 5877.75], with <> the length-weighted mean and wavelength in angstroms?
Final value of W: 1.06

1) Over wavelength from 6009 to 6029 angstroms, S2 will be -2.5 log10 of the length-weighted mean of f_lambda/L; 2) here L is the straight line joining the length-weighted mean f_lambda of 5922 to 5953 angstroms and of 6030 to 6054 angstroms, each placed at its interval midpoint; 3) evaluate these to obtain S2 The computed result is 0.07 mag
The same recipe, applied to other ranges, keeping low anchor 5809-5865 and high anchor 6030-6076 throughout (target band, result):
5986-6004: 0.034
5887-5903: 0.160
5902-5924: 0.048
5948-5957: 0.001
